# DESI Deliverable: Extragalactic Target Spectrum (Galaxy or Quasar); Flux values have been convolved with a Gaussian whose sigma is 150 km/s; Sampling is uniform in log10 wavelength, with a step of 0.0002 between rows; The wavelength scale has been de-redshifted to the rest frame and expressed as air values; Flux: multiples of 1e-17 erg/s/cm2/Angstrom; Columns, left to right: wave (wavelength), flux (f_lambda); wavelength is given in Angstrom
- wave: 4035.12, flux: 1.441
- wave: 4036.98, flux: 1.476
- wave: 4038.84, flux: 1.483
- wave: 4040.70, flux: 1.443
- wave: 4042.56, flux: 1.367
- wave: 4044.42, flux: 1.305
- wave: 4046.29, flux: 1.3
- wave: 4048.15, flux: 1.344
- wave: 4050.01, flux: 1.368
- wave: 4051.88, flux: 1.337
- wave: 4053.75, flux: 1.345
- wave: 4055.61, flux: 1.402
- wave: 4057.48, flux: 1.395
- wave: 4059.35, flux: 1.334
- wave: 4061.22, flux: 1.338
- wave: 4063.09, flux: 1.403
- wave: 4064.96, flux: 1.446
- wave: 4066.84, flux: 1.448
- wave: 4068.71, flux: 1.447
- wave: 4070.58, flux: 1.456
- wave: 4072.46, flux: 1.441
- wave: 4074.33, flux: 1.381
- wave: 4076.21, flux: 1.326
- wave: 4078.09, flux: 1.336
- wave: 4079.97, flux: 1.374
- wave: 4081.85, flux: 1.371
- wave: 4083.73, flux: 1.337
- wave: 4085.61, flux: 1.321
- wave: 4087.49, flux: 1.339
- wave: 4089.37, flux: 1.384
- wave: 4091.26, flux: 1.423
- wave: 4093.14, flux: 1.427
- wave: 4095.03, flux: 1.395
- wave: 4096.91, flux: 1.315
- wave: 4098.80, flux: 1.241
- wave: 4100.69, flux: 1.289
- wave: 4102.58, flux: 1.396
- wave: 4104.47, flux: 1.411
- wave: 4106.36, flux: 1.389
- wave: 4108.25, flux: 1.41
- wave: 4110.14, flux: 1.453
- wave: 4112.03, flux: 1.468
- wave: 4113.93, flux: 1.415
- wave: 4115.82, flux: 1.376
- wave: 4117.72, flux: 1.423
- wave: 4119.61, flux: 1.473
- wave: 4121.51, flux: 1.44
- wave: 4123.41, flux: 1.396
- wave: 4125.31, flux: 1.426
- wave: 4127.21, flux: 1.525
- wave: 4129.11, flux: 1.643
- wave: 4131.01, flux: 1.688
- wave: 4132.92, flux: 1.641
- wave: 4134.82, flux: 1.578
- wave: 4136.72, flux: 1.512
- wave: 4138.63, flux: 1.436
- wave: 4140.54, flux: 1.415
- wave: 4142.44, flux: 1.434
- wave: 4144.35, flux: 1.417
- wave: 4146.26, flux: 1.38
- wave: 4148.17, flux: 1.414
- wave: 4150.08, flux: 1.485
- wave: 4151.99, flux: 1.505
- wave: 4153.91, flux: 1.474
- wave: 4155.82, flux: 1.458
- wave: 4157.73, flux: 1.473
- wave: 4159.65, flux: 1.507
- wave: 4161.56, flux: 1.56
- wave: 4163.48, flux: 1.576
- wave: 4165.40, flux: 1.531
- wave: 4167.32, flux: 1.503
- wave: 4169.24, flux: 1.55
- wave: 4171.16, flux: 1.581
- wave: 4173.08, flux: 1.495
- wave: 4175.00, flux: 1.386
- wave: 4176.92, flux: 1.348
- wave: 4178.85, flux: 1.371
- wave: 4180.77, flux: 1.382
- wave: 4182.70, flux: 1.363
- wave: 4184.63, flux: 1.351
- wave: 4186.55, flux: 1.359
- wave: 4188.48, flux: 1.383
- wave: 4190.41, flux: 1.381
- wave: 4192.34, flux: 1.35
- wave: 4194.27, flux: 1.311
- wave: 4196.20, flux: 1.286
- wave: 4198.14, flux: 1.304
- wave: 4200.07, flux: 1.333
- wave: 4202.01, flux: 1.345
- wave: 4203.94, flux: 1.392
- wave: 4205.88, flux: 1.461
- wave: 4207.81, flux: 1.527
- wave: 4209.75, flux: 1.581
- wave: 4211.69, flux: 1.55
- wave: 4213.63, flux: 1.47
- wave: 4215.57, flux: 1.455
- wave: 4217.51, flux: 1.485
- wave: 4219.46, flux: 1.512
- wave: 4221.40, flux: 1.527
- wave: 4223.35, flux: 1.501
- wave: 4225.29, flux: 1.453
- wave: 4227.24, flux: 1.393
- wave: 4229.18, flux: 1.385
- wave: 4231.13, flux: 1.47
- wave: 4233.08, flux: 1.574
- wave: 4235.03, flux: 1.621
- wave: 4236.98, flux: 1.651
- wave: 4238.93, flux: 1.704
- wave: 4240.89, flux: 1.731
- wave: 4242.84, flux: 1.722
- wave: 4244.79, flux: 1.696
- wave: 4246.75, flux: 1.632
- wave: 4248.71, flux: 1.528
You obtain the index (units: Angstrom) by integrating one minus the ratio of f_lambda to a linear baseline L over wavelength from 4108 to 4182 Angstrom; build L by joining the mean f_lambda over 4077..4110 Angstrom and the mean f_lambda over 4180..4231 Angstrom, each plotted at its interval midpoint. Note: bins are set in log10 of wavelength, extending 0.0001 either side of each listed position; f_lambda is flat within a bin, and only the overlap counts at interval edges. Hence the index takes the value -4.6 Angstrom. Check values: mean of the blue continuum 1.36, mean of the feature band 1.48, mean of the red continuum 1.42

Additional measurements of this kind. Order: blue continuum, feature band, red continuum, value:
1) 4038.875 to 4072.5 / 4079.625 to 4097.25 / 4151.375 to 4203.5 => 0.32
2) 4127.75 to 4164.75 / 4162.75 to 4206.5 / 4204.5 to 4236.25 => 2.82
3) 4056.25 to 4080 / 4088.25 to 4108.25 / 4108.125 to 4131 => 0.94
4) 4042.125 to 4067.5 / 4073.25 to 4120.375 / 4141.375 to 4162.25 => 0.98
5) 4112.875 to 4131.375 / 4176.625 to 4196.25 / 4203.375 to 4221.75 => 1.76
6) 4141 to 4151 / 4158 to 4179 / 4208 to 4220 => -0.61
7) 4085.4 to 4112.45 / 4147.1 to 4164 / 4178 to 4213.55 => -1.28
